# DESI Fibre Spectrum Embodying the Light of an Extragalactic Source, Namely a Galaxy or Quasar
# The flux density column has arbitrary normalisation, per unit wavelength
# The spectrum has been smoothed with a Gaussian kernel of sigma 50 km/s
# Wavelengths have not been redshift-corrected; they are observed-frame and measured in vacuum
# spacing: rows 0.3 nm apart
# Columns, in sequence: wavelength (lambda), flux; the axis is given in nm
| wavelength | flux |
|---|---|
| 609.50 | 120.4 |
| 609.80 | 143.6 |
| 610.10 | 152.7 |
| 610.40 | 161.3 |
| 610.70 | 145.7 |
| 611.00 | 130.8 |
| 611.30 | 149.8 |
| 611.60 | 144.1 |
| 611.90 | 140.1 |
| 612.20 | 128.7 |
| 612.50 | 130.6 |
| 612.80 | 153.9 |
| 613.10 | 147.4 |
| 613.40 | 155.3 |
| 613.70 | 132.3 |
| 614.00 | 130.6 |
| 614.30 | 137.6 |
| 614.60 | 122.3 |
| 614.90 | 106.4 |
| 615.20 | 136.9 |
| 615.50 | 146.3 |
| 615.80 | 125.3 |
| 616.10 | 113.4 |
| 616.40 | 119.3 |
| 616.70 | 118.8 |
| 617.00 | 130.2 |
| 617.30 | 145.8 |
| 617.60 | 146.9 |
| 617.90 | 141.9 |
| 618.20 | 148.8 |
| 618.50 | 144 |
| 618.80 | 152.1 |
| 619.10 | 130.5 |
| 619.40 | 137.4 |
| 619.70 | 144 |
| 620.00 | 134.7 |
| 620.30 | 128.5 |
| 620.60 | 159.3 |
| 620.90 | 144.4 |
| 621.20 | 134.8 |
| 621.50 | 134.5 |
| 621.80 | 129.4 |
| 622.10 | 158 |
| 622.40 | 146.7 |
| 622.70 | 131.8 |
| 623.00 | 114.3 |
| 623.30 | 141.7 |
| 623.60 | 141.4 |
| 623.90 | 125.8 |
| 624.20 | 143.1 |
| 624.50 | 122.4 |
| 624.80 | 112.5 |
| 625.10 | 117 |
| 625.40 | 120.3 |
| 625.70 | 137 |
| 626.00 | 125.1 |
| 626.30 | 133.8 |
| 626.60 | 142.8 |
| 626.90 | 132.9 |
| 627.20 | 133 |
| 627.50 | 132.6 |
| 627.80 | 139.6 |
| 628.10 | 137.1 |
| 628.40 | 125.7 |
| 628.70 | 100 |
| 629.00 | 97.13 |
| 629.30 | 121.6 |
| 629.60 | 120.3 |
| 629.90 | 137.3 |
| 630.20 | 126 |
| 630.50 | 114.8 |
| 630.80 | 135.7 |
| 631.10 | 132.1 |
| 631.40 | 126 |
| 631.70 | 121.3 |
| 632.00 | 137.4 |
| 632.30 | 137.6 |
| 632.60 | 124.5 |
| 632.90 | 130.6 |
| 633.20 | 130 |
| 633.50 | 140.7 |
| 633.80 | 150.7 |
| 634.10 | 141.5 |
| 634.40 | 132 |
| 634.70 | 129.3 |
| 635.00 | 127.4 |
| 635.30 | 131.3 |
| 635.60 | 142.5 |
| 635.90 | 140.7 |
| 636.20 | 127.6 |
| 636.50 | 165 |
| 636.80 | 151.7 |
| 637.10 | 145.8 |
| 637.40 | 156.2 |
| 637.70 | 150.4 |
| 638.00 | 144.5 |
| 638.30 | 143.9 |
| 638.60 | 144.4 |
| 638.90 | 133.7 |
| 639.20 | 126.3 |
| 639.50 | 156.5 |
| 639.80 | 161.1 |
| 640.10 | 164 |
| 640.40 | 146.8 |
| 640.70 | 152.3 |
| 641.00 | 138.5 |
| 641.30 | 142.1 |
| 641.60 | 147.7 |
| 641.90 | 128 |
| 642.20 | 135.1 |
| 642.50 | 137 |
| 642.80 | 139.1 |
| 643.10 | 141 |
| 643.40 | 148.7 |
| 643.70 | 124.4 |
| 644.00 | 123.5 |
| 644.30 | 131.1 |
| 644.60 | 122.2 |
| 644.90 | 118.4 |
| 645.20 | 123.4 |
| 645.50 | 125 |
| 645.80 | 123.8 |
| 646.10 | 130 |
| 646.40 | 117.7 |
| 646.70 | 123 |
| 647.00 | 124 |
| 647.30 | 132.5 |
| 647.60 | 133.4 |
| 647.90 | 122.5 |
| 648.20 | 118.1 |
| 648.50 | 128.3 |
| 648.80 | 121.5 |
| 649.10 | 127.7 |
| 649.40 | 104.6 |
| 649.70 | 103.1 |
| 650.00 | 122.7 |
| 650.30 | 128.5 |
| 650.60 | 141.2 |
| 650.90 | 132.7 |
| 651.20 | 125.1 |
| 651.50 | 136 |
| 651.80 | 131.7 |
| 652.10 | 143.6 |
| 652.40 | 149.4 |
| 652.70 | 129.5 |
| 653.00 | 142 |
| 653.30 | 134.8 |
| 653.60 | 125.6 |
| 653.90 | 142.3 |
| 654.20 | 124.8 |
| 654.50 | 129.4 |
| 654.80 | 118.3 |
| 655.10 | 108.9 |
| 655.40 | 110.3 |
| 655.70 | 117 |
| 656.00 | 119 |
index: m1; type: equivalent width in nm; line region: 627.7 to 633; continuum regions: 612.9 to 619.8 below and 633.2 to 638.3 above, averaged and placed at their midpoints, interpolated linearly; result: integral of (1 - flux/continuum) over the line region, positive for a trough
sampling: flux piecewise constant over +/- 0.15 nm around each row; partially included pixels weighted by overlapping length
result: 0.550 nm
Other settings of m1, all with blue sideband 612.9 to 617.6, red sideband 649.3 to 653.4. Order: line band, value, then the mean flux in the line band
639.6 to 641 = -0.248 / 154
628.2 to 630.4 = 0.214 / 119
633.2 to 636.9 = -0.233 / 139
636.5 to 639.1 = -0.315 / 147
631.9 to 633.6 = -0.024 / 133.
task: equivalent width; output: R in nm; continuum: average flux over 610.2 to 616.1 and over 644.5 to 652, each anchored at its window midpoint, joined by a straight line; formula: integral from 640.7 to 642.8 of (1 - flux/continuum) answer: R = -0.20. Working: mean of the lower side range 138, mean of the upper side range 125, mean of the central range 139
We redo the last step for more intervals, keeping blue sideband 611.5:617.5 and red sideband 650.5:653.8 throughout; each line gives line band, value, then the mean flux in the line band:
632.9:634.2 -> -0.05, 140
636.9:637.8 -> -0.11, 151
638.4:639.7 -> -0.06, 141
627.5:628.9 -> 0.09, 125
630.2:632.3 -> 0.09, 128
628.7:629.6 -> 0.16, 110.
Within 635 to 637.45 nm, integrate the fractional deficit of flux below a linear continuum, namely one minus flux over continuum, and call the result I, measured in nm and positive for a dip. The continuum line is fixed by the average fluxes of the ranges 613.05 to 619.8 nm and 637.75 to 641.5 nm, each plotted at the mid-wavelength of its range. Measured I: 0.02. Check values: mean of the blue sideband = 135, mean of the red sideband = 146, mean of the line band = 144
